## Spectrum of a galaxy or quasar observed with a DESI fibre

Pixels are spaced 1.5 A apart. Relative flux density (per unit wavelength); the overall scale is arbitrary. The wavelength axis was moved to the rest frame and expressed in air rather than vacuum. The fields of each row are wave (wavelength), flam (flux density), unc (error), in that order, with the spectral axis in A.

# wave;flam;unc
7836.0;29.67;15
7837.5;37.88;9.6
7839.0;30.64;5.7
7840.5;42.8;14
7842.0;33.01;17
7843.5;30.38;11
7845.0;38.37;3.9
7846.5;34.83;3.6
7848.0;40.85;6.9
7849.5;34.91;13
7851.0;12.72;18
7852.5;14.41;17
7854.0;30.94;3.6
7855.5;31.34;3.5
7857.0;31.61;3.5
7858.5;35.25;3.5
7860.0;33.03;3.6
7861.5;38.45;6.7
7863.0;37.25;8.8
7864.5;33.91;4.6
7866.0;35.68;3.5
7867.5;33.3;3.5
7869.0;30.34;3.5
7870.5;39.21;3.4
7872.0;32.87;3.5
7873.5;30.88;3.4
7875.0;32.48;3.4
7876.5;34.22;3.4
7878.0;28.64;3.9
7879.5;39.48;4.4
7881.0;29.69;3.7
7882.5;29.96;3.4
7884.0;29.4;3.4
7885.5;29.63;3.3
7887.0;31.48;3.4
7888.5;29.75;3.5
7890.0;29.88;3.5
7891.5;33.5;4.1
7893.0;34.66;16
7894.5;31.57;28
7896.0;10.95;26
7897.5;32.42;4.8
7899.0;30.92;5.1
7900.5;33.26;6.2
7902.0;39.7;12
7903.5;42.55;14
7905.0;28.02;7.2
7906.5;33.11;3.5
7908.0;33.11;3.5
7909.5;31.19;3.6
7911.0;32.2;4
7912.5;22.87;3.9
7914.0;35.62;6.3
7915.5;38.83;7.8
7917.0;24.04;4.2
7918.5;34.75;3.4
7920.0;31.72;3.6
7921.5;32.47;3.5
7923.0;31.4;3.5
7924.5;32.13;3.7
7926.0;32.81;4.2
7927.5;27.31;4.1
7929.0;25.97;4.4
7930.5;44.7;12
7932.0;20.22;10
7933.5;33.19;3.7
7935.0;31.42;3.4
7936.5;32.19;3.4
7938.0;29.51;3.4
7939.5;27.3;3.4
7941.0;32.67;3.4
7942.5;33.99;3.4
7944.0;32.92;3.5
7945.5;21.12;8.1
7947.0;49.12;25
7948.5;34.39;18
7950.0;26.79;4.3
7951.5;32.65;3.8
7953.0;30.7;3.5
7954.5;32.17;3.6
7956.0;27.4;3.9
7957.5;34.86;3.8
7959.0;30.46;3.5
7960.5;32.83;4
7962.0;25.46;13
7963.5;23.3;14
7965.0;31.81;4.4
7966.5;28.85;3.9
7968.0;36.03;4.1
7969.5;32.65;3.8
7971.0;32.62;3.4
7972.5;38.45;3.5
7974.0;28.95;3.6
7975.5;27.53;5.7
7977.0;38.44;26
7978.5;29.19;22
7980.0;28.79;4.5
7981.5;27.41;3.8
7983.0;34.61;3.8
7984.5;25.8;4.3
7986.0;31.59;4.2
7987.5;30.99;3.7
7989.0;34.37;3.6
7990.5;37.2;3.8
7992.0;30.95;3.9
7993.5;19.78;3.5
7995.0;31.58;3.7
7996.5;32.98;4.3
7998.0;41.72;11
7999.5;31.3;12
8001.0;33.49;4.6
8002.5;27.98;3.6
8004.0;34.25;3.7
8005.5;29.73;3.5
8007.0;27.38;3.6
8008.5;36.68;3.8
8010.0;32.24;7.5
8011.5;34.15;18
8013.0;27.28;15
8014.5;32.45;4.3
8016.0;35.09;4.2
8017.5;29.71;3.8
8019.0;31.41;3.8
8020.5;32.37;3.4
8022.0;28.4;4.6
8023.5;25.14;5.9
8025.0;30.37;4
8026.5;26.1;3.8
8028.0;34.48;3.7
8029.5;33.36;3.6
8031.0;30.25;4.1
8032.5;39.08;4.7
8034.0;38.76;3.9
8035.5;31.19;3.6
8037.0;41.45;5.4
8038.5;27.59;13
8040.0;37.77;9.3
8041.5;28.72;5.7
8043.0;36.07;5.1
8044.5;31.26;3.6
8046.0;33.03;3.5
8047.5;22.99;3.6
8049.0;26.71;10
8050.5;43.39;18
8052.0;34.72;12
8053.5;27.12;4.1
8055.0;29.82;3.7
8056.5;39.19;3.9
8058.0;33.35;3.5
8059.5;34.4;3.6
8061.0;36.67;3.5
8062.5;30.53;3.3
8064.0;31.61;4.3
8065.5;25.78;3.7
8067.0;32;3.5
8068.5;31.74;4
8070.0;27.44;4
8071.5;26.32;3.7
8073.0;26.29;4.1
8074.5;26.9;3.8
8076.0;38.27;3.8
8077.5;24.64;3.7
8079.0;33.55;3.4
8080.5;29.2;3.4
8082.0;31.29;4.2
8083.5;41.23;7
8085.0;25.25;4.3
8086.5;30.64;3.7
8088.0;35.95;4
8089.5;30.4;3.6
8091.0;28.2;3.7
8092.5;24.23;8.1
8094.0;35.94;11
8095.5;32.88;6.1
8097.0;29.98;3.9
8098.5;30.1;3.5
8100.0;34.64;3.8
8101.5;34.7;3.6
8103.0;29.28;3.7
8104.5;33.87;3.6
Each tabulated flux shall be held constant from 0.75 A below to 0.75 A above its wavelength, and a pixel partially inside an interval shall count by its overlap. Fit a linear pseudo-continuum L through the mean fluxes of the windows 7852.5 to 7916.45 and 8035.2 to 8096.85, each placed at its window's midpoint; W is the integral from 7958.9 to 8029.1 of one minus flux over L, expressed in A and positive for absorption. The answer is 1.47 A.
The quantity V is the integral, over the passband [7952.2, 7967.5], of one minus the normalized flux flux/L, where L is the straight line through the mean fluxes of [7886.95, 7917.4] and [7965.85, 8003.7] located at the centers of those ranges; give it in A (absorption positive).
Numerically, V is 0.86 A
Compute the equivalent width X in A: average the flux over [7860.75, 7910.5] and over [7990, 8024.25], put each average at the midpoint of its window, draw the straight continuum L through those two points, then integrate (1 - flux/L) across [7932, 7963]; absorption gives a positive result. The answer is 0.7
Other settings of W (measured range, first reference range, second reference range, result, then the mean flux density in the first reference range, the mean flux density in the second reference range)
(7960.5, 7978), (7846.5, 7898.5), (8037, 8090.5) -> 0.1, 31.4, 31.6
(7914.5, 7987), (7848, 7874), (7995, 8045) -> 1.8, 31.8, 32.4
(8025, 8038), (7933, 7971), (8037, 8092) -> -1.0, 31.4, 31.5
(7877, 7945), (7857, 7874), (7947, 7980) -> 3.6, 34.5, 31.6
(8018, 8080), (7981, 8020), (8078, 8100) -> -0.4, 31.7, 31.4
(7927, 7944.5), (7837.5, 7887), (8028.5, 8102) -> 0.7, 32.6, 32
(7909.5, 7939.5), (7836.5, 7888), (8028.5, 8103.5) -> 1.2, 32.6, 31.9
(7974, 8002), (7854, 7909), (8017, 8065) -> 0.9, 32.5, 32.4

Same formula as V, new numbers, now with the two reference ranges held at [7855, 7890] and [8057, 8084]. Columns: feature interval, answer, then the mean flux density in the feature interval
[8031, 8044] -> -1.4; 34.7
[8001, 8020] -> 0.0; 31.6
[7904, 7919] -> 0.5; 31.5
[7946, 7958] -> -0.4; 33.2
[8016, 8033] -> 0.3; 31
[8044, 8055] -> 0.0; 31.2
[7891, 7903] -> 0.6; 31.1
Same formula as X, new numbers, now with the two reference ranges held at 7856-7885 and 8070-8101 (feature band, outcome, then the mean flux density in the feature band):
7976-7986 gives 0.4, 30.7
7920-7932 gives 0.4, 31.6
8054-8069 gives -0.7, 32.4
